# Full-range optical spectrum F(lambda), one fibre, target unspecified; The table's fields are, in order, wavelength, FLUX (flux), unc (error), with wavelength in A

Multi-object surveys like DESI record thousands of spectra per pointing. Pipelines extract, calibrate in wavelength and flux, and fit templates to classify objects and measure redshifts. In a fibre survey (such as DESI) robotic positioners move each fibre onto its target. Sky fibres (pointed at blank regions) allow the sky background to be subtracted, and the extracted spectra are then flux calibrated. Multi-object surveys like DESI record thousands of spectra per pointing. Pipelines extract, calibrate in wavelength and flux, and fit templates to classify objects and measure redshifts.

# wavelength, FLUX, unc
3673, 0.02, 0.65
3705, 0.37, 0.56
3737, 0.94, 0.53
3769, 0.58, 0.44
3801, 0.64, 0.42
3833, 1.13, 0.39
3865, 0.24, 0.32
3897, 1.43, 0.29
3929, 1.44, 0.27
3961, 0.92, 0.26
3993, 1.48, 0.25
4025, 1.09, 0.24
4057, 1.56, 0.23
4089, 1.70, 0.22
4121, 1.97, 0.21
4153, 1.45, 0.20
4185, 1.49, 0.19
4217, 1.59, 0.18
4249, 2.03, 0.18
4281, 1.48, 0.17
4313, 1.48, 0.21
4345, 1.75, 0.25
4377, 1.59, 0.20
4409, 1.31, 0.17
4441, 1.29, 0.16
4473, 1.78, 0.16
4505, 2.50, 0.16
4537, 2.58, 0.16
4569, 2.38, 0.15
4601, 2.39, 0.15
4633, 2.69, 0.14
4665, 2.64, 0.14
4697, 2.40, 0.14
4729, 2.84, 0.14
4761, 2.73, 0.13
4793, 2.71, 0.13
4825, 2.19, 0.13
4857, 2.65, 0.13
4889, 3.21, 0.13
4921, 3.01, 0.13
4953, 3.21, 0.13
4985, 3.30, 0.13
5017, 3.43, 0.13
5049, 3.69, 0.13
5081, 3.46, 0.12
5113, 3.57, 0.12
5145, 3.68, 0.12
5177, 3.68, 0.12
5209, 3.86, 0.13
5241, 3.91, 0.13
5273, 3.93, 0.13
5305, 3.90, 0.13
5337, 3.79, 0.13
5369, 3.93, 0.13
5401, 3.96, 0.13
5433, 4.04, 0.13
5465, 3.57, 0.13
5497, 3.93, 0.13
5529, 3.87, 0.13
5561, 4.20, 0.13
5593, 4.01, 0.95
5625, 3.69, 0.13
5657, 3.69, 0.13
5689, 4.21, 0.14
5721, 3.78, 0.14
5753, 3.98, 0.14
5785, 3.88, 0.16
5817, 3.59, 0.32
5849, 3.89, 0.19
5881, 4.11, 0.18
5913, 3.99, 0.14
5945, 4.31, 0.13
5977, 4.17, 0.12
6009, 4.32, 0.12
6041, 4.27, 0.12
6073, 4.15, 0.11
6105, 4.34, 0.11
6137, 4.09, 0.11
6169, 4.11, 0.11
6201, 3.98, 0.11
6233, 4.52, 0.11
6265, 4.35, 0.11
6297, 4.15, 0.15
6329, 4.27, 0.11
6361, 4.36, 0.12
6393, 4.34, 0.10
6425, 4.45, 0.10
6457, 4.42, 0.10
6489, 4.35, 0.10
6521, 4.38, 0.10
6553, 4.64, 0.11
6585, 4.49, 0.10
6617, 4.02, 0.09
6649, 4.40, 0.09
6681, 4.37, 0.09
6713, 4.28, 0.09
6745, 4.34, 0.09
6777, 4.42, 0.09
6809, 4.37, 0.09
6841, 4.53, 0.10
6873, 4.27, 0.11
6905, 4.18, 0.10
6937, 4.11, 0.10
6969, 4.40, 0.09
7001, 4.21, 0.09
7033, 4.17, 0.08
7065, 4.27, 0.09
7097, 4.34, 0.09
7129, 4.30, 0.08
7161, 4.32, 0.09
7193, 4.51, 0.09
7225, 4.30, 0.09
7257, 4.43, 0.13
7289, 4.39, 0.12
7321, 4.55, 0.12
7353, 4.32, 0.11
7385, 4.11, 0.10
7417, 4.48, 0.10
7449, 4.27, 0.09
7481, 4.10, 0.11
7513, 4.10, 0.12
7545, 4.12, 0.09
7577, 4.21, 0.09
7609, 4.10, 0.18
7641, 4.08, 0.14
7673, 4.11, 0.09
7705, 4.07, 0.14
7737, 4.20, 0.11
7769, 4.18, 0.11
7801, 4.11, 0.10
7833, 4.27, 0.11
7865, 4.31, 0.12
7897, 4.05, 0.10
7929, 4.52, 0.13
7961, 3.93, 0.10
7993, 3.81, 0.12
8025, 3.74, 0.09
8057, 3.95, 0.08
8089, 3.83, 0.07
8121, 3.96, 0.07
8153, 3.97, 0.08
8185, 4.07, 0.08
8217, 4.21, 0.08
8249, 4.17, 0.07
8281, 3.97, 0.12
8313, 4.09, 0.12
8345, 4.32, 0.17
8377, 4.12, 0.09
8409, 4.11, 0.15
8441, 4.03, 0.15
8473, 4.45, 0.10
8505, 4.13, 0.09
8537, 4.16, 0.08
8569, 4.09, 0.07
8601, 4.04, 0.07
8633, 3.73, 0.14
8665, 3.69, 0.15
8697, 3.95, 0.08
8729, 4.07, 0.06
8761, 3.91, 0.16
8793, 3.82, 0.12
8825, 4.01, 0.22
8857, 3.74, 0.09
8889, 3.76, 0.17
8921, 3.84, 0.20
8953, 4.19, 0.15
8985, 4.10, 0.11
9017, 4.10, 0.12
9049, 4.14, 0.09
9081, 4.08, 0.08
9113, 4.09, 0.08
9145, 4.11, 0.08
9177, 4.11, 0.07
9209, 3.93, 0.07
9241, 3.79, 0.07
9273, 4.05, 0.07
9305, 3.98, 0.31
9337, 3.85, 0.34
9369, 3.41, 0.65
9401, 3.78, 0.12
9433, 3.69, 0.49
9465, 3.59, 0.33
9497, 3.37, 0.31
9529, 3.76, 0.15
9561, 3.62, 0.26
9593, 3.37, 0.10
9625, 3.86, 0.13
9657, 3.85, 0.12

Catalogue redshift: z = 0.122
